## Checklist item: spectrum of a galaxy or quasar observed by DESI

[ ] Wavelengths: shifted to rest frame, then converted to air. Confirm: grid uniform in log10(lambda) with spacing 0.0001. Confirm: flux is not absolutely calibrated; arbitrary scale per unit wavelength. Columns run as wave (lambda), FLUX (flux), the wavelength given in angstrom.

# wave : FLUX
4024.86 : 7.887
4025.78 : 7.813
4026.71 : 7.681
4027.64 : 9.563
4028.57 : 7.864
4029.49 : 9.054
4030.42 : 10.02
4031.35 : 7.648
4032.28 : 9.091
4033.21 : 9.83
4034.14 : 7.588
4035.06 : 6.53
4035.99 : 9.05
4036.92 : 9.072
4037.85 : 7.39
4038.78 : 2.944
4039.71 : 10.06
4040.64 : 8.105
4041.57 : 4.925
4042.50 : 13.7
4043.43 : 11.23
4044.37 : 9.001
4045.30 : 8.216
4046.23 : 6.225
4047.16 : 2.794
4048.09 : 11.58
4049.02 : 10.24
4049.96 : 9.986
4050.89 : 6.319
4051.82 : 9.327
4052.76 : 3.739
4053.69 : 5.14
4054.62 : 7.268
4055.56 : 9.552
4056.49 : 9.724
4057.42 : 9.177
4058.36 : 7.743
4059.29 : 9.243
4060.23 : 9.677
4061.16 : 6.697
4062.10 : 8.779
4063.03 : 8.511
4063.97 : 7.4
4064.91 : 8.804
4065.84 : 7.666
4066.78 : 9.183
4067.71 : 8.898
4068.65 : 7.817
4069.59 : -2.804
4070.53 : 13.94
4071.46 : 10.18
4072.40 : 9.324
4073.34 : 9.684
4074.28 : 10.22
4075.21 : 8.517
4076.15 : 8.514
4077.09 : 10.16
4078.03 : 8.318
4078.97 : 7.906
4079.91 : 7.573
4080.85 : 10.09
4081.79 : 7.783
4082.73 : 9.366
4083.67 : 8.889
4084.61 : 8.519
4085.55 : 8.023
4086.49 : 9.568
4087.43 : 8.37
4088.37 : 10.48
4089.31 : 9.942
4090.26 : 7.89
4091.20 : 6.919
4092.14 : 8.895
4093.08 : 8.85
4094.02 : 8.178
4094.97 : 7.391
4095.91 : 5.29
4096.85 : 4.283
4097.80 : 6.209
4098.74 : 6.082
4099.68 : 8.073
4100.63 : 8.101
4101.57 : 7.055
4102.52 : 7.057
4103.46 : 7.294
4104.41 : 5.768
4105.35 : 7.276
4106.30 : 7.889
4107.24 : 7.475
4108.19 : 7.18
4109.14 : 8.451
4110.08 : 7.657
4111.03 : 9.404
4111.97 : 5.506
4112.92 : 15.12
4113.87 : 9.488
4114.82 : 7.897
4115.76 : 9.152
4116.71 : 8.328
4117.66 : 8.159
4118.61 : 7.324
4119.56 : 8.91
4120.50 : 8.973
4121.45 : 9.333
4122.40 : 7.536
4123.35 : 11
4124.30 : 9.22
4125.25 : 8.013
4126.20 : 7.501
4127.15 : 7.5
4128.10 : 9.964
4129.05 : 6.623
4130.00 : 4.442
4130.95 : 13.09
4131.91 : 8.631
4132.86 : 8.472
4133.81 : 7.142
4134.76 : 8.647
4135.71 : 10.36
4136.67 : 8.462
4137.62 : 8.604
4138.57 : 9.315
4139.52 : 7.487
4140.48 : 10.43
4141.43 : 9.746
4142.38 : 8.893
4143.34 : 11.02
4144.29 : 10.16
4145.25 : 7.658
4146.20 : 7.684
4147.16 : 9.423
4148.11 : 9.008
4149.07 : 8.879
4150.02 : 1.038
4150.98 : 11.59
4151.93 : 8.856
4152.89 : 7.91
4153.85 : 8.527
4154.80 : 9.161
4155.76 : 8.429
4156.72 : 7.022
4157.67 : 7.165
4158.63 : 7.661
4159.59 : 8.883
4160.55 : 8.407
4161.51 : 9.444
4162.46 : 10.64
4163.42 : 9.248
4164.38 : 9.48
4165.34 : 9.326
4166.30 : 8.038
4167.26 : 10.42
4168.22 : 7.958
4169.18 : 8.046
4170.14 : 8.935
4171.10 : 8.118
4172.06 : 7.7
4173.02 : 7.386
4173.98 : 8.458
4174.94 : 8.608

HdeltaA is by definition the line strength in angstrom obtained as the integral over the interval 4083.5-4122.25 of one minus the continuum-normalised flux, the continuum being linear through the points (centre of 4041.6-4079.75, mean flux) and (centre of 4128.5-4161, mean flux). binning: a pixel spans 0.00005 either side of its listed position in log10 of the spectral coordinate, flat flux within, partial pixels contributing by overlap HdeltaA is 1.8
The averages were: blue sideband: 8.39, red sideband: 8.5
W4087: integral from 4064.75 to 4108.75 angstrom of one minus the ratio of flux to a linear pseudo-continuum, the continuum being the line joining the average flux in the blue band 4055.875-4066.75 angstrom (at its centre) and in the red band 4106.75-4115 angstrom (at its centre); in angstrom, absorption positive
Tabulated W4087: 3.0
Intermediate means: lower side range 8.54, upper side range 8.71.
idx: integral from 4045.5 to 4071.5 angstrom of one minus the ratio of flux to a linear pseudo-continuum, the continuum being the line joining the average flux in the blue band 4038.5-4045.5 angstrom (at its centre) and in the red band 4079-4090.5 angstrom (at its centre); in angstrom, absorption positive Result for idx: 2.4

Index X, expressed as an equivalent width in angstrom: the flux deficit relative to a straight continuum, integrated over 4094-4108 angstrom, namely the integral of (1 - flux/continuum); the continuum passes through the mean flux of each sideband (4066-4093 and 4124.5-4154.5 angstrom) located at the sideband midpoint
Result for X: 2.8 angstrom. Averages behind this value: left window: 8.64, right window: 8.56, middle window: 6.86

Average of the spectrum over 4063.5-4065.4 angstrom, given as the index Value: 8.09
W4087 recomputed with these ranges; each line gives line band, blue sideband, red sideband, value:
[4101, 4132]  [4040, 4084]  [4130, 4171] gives 1.08 angstrom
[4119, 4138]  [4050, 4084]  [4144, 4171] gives -0.37 angstrom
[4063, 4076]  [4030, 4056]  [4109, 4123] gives -0.06 angstrom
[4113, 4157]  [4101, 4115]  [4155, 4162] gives -2.89 angstrom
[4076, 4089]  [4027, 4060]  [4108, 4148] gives -0.53 angstrom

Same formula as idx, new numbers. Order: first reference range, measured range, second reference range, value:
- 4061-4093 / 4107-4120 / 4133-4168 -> 0.1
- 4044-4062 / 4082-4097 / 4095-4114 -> -1.2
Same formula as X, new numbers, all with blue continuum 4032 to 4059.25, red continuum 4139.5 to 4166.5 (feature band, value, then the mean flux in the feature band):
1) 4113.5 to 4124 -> -0.3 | 8.74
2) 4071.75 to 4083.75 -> -1.0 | 8.97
